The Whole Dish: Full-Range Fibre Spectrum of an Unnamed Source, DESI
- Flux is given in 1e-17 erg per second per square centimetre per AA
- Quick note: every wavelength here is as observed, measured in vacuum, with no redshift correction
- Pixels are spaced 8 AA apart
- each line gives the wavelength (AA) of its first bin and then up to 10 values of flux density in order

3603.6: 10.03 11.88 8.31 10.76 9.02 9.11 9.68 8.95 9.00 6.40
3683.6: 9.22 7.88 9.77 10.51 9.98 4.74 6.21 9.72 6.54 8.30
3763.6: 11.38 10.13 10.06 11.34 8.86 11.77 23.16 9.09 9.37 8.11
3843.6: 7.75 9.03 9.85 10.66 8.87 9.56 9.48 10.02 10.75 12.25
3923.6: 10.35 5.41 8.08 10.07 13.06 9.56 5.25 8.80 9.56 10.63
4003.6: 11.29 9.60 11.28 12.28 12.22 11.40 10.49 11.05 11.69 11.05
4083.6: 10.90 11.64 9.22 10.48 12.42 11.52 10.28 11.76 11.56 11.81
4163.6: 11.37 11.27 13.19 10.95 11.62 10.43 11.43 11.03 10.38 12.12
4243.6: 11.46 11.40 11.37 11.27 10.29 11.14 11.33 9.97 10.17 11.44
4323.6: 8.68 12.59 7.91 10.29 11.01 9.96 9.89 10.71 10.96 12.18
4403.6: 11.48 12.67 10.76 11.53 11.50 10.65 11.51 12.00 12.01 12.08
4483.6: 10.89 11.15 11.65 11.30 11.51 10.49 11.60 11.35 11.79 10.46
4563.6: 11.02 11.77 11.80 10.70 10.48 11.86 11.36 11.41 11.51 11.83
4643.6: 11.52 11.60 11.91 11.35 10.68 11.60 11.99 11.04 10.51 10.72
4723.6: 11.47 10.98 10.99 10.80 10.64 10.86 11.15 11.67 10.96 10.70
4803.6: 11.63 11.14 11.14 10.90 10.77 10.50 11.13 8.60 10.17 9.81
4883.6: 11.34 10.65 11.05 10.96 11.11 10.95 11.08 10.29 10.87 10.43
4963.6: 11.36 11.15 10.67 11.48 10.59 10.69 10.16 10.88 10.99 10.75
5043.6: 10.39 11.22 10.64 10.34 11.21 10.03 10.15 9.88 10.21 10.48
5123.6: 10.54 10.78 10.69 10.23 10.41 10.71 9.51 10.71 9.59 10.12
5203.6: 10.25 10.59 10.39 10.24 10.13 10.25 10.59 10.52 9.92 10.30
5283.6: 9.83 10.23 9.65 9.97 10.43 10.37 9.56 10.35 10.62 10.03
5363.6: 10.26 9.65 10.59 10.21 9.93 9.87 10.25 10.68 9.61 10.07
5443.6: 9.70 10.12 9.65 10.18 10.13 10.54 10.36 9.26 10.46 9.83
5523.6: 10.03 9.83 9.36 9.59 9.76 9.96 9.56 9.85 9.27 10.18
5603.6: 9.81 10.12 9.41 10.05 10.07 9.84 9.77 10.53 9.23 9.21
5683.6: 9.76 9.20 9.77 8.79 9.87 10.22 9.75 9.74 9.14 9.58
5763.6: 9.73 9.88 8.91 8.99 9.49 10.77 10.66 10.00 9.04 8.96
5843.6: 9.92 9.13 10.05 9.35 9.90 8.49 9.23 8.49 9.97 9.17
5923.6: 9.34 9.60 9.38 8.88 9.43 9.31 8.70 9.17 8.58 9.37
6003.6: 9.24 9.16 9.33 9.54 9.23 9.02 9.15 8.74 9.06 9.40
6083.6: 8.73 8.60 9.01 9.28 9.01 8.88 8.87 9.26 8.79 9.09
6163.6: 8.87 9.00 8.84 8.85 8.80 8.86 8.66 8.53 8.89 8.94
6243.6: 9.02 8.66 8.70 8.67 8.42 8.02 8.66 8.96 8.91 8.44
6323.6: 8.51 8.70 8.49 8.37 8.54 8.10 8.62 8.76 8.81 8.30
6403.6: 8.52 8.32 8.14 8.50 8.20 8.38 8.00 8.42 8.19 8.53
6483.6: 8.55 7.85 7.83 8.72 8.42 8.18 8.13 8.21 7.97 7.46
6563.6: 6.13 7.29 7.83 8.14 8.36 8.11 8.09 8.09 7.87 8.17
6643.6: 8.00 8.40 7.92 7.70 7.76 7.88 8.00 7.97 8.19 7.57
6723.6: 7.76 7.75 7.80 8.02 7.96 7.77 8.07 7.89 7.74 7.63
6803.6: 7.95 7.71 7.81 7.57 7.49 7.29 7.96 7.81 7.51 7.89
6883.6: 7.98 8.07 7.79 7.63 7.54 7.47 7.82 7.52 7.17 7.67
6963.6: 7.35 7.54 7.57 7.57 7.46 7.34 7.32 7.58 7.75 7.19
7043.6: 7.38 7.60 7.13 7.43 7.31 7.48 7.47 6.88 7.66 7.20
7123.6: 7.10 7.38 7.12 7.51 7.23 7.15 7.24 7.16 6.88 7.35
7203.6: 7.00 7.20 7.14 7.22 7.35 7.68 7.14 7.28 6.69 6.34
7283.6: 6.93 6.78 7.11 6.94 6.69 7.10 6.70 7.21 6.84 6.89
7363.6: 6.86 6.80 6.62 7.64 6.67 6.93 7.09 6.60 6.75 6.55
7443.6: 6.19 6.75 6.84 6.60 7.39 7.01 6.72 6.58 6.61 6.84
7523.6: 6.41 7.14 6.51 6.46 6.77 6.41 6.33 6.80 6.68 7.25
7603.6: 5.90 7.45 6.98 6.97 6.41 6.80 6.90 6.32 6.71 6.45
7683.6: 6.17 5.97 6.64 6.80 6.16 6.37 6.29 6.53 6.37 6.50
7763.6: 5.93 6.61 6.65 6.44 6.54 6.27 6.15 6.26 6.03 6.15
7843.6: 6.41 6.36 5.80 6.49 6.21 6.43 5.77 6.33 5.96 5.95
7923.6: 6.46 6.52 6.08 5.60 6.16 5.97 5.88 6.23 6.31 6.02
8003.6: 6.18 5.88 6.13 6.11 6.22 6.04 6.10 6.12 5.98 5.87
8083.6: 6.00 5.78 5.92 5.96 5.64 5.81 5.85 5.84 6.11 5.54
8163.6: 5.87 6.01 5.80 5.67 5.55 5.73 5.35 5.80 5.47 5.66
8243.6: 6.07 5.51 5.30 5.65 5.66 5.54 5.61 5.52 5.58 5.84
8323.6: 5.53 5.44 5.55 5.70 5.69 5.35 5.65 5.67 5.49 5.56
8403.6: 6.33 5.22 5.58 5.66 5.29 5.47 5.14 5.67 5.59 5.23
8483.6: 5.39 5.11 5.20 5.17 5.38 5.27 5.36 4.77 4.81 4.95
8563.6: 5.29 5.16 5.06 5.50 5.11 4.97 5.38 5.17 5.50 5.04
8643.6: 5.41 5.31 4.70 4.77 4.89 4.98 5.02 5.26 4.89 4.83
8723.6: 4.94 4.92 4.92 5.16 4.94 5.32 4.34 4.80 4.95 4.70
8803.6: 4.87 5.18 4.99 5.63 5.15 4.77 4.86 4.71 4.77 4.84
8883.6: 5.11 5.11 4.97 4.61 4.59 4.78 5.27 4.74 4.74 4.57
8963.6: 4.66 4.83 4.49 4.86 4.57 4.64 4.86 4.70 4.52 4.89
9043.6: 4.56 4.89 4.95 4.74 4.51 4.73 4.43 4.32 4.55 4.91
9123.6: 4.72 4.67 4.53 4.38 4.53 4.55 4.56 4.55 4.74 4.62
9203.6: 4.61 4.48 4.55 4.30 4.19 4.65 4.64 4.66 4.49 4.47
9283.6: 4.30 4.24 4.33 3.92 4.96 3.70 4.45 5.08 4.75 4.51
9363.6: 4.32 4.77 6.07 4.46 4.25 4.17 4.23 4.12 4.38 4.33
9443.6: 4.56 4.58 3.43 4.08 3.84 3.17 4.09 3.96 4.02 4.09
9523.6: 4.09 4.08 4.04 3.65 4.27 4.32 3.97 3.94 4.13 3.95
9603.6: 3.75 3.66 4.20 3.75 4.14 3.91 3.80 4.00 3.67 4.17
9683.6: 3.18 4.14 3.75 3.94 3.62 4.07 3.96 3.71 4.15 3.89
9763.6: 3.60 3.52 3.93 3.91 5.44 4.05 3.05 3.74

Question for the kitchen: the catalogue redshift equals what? 0.000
